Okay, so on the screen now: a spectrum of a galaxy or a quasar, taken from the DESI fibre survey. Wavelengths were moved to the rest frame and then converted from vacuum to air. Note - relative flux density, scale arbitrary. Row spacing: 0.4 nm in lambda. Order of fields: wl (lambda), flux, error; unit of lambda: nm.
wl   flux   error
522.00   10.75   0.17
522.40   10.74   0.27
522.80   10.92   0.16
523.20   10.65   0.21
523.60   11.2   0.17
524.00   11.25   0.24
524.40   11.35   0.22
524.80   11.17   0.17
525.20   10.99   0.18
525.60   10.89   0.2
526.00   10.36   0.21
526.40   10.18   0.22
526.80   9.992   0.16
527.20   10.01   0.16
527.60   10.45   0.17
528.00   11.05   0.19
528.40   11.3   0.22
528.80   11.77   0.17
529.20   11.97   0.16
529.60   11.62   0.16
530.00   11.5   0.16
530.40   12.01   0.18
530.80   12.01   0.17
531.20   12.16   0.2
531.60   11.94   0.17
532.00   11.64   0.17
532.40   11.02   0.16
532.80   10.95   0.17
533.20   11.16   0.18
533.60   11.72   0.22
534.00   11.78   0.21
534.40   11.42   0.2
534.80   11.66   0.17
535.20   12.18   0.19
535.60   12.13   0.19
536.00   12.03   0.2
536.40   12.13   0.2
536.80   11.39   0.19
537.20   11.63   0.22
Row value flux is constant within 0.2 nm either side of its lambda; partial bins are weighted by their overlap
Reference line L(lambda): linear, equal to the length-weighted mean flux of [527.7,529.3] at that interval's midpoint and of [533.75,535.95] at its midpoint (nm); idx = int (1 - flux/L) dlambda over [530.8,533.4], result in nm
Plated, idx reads 0.032 nm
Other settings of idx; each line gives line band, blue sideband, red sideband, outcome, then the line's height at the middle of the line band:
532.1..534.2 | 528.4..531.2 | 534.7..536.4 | 0.11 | 11.9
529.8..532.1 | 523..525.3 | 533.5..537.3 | -0.07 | 11.5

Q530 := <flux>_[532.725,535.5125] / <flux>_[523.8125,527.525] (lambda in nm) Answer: 1.09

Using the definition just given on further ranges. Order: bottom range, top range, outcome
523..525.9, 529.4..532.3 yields 1.07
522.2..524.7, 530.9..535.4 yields 1.05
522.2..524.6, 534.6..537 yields 1.08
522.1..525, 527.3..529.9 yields 1.03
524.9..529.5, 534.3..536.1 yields 1.10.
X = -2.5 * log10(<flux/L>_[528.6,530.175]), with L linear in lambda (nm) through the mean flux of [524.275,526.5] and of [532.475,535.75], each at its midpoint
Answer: -0.051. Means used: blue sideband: 10.8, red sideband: 11.6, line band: 11.7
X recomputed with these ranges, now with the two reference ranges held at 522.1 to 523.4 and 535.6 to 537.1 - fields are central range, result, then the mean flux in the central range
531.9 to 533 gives 0.04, 11.2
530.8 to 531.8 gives -0.05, 12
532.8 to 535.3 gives 0.01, 11.6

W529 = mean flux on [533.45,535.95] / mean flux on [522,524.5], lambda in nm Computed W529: 1.08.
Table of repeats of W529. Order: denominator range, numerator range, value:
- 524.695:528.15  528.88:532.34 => 1.12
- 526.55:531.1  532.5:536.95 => 1.04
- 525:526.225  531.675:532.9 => 1.05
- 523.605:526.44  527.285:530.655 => 1.04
